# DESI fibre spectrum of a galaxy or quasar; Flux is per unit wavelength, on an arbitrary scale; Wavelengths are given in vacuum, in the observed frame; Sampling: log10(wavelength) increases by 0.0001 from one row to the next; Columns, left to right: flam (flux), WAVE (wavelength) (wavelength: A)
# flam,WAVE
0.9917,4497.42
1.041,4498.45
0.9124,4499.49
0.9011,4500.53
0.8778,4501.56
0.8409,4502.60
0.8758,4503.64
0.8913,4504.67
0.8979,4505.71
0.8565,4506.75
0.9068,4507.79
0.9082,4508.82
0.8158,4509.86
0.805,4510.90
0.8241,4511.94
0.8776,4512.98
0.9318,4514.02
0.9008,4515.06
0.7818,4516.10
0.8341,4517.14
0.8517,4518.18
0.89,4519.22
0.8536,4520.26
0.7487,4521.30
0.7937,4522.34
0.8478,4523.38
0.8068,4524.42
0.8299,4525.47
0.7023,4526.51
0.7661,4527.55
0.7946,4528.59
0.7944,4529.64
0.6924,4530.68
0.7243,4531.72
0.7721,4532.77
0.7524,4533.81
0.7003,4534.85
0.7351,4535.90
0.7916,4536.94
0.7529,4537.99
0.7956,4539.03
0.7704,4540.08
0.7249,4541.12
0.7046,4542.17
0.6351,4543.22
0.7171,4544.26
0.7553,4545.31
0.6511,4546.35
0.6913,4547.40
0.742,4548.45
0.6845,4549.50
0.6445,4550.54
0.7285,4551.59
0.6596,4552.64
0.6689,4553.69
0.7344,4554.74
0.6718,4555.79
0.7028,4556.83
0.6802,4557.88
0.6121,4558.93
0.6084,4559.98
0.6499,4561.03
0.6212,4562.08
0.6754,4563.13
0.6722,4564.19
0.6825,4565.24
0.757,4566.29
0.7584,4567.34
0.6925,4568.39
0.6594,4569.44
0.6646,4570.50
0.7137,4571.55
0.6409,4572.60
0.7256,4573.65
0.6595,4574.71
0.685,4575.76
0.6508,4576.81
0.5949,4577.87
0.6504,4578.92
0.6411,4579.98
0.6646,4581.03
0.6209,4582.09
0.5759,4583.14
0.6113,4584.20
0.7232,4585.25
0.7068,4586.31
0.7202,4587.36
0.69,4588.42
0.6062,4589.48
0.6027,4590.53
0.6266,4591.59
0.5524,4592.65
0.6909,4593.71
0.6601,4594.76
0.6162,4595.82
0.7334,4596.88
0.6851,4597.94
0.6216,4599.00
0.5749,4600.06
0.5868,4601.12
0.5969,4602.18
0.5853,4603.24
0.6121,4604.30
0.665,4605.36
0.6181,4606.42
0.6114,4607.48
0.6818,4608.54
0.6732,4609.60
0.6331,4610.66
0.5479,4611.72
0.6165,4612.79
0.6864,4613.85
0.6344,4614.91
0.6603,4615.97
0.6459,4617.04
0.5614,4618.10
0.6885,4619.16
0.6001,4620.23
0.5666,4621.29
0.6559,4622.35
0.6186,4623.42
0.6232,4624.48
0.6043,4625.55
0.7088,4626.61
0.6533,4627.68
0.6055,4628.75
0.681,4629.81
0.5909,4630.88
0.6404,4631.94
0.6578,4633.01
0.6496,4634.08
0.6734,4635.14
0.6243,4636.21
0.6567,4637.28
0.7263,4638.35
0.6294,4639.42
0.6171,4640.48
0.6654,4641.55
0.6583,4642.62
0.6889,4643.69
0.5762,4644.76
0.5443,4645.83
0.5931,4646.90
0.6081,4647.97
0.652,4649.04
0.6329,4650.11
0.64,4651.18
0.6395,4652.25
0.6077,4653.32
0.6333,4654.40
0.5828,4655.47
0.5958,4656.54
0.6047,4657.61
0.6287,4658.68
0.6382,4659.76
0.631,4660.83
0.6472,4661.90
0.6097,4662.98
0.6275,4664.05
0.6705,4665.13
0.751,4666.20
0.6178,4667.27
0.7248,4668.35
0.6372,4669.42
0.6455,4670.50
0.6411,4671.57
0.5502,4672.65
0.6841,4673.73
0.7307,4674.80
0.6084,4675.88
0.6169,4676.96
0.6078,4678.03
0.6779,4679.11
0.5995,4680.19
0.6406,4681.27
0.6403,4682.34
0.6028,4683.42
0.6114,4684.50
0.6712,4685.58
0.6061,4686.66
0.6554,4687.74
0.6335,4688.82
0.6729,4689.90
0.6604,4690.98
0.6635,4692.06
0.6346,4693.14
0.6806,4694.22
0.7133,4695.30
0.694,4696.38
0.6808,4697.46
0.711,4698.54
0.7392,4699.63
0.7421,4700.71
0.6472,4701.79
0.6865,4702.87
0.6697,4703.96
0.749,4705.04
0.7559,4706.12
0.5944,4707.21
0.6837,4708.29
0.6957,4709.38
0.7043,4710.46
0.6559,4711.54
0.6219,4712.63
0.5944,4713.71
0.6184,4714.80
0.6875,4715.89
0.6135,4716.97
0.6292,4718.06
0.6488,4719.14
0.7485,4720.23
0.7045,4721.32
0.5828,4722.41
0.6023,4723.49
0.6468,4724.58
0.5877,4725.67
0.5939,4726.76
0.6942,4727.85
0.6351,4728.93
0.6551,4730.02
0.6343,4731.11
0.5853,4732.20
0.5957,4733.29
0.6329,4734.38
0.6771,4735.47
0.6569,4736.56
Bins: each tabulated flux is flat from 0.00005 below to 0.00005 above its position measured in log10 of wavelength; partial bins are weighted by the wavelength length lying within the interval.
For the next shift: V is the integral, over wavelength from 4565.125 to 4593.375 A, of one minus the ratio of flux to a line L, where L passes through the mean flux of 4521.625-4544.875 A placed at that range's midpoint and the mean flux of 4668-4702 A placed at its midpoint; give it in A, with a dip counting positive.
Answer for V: 2.5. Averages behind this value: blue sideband 0.755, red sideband 0.657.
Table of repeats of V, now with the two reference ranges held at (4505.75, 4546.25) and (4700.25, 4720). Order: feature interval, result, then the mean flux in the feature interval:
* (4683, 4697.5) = 0.55 A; 0.655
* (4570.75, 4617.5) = 6.47 A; 0.643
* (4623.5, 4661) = 4.25 A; 0.633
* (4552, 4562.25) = 1.45 A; 0.663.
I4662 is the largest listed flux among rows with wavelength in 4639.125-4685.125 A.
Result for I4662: 0.751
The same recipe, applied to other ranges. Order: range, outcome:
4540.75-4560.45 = 0.7553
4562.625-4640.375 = 0.7584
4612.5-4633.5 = 0.7088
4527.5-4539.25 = 0.7956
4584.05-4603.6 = 0.7334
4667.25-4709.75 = 0.7559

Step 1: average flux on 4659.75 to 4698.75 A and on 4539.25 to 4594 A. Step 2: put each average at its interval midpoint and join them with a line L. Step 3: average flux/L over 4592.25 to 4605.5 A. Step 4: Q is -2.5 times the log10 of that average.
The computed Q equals 0.06 mag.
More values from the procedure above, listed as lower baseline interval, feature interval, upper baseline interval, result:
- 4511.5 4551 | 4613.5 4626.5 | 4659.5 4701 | 0.12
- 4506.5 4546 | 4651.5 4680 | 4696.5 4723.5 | 0.10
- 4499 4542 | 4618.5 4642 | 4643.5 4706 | 0.09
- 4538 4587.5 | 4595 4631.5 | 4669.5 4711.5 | 0.07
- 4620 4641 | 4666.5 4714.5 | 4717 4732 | -0.03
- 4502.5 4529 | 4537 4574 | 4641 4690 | 0.13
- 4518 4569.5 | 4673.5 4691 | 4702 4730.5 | 0.05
